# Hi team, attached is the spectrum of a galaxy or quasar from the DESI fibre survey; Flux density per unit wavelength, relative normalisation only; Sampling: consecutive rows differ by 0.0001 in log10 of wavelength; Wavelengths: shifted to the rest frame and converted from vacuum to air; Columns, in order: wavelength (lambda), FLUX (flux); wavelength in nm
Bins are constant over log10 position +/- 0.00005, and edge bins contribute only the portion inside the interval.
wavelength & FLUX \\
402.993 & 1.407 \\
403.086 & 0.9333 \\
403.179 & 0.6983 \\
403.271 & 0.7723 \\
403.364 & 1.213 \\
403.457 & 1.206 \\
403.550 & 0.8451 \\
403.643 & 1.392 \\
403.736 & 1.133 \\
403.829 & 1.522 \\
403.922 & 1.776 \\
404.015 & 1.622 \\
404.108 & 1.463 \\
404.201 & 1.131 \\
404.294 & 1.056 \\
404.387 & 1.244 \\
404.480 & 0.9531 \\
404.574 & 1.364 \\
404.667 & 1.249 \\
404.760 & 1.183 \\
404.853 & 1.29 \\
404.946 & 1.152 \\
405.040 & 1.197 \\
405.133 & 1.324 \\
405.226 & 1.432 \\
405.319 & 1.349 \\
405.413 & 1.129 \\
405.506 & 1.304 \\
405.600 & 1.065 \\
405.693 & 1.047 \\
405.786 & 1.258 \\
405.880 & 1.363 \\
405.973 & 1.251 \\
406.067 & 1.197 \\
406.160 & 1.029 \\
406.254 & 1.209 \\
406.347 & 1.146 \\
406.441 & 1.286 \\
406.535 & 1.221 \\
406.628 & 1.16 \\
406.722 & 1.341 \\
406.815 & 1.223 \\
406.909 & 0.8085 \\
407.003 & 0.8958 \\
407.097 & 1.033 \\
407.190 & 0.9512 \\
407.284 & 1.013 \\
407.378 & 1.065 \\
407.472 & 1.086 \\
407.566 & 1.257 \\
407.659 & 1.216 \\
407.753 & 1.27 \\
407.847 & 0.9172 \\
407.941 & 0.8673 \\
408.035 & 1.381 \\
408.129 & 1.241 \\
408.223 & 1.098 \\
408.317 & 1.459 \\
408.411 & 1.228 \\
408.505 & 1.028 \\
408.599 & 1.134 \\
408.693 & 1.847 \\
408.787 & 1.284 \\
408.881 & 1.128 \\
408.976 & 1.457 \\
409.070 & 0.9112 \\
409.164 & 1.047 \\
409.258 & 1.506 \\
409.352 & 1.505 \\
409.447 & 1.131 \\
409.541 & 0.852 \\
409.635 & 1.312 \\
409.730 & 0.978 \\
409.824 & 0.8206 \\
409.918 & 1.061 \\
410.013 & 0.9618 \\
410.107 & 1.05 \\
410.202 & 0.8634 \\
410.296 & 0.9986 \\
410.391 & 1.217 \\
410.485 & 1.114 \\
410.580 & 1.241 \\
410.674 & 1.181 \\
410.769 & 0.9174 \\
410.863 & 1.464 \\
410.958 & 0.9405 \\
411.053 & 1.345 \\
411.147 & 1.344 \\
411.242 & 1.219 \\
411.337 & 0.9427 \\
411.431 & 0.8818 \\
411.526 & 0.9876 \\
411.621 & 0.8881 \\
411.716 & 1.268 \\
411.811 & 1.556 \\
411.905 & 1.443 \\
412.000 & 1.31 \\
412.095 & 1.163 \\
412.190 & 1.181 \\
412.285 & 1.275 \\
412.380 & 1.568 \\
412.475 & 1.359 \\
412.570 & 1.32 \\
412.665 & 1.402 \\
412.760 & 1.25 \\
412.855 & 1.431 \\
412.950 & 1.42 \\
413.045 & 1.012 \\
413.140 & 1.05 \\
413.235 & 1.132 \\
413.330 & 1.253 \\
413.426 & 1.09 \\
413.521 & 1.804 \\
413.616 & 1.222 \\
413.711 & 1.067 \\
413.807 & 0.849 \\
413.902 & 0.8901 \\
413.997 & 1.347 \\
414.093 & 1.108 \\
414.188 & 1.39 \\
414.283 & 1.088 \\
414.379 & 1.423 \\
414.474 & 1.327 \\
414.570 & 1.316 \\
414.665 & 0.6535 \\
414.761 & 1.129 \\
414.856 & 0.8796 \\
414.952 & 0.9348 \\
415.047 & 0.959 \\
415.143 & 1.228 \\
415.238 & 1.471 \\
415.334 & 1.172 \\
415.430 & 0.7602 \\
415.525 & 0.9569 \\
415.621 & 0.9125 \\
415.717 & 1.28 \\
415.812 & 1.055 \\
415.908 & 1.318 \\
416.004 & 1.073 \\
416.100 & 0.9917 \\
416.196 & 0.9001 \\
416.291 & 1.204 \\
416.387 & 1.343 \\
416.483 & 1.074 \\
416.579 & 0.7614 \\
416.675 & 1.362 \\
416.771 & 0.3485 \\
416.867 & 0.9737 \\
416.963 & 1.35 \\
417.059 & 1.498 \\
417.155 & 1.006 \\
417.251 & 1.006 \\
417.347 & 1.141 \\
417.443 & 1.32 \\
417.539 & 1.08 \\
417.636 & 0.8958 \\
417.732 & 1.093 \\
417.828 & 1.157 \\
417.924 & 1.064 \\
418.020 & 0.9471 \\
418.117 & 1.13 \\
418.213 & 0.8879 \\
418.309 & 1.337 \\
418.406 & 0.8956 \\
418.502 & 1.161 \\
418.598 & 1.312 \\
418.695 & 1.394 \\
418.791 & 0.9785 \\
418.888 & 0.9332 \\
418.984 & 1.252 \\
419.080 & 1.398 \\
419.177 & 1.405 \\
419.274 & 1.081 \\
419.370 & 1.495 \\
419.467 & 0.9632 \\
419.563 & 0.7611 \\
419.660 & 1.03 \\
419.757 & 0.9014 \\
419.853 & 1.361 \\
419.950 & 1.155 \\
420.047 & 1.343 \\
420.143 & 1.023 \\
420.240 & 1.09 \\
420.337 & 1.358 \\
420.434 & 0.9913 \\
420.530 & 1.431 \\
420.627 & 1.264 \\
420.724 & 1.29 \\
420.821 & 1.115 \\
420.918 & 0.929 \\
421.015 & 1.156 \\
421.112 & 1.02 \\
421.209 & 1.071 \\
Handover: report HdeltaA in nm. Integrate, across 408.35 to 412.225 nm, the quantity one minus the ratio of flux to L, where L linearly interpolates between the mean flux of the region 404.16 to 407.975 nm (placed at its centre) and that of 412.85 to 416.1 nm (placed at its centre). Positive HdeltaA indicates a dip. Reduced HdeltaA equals -0.05 nm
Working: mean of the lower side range 1.16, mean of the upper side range 1.14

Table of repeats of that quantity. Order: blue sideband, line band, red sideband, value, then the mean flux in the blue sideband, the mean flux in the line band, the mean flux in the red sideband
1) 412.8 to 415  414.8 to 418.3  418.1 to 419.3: 0.28 nm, 1.17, 1.07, 1.17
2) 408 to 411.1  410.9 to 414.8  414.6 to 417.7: -0.33 nm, 1.17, 1.21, 1.07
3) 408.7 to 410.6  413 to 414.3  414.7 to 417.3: -0.09 nm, 1.14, 1.17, 1.07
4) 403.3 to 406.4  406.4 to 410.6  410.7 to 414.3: 0.30 nm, 1.24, 1.14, 1.22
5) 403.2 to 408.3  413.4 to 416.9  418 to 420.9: 0.20 nm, 1.19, 1.1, 1.16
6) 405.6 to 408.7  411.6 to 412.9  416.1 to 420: -0.22 nm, 1.16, 1.32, 1.11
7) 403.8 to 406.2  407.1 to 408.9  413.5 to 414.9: 0.07 nm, 1.27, 1.18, 1.15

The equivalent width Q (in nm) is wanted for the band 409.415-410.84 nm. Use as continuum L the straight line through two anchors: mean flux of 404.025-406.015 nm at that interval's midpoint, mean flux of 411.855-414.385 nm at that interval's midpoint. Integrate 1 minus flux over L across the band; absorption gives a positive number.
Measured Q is 0.221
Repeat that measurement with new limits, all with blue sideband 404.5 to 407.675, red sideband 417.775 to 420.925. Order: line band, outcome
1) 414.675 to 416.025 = 0.10 nm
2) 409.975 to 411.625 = 0.11 nm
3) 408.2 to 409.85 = -0.06 nm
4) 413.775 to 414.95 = 0.05 nm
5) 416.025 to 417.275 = 0.10 nm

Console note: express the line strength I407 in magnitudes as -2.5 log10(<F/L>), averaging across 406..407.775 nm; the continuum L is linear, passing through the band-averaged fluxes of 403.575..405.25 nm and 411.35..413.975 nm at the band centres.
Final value 0.135 mag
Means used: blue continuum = 1.3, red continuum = 1.22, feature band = 1.13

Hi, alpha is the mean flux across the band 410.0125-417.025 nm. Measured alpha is 1.15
